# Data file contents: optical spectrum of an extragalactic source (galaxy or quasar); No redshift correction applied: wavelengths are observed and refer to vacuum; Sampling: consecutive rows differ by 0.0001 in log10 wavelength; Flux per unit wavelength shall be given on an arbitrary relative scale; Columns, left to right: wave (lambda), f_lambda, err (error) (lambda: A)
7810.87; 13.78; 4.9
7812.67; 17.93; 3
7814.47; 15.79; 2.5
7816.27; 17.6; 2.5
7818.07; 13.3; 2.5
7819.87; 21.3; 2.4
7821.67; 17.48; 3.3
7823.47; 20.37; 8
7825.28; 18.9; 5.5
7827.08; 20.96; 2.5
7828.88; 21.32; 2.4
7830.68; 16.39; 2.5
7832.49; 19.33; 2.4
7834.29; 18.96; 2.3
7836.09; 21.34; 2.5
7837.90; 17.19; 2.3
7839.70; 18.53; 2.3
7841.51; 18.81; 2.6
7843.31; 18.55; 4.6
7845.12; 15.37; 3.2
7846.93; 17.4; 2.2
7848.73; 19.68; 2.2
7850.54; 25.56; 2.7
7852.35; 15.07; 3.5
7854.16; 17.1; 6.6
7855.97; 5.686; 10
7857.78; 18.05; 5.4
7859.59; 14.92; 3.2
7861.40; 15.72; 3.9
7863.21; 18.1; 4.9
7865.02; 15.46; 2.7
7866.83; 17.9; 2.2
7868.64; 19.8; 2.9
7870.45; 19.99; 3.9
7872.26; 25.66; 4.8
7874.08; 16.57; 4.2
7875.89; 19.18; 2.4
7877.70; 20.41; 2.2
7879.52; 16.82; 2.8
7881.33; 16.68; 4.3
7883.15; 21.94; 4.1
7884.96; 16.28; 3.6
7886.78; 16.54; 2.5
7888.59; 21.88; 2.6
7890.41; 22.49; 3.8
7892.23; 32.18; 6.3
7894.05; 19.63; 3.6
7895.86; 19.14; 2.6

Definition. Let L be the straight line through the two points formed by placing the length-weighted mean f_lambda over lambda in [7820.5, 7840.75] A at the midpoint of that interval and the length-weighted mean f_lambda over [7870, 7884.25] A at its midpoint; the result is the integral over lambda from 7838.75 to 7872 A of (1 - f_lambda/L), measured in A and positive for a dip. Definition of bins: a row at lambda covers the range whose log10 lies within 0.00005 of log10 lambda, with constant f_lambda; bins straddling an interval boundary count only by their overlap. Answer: 3.3 A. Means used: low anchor 19.2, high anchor 19.6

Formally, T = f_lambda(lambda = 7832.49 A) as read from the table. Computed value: 19.33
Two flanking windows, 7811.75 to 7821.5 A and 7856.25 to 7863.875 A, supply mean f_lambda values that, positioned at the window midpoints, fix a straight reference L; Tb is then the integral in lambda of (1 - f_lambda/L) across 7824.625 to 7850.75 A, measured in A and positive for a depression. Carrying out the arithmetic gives -4.1 A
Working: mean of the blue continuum 17.2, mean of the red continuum 15.7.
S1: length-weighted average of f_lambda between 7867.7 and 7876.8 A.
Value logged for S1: 20.2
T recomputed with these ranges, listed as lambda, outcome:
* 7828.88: 21.32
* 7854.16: 17.1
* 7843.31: 18.55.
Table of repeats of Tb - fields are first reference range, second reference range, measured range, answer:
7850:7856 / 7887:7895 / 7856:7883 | 2.4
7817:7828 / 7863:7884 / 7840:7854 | 0.2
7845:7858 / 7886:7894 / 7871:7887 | 1.6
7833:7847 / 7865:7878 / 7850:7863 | 2.1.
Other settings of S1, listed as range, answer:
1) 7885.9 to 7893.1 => 23.3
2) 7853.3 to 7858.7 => 13.6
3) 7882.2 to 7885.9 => 19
